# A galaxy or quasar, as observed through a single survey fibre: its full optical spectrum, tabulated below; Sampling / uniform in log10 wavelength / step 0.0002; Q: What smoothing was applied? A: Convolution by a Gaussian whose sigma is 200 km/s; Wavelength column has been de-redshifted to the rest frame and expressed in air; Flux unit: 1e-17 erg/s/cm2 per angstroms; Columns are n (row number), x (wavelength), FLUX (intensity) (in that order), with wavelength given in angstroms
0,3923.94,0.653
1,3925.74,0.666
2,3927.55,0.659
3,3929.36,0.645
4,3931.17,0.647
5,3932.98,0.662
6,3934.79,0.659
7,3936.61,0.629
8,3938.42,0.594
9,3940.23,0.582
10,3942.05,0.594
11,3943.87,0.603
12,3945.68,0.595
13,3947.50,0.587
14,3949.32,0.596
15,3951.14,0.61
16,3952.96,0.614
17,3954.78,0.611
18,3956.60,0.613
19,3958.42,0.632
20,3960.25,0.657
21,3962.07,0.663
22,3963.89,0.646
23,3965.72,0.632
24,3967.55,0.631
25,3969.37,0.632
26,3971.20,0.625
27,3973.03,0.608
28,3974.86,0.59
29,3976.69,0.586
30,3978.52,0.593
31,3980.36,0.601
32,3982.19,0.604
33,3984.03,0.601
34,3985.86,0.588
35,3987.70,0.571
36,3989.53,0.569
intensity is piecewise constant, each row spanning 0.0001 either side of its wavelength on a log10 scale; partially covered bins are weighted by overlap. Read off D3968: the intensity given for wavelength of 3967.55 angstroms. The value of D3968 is 0.631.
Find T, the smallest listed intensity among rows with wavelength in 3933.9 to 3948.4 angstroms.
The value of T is 0.582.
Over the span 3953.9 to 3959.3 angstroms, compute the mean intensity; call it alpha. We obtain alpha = 0.619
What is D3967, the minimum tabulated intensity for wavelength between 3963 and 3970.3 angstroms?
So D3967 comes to 0.631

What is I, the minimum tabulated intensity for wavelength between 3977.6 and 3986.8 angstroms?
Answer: 0.588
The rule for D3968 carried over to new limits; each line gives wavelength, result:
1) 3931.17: 0.647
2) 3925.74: 0.666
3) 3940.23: 0.582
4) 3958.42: 0.632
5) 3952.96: 0.614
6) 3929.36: 0.645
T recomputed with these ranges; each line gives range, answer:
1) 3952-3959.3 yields 0.611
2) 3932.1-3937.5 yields 0.629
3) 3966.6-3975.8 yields 0.59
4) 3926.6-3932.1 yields 0.645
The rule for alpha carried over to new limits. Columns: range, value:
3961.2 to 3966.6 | 0.647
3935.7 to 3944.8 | 0.6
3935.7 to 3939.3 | 0.612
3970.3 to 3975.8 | 0.608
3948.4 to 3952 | 0.602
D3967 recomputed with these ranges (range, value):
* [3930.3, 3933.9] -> 0.647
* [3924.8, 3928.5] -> 0.659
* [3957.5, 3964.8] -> 0.632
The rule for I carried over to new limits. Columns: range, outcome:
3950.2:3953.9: 0.61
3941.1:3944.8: 0.594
